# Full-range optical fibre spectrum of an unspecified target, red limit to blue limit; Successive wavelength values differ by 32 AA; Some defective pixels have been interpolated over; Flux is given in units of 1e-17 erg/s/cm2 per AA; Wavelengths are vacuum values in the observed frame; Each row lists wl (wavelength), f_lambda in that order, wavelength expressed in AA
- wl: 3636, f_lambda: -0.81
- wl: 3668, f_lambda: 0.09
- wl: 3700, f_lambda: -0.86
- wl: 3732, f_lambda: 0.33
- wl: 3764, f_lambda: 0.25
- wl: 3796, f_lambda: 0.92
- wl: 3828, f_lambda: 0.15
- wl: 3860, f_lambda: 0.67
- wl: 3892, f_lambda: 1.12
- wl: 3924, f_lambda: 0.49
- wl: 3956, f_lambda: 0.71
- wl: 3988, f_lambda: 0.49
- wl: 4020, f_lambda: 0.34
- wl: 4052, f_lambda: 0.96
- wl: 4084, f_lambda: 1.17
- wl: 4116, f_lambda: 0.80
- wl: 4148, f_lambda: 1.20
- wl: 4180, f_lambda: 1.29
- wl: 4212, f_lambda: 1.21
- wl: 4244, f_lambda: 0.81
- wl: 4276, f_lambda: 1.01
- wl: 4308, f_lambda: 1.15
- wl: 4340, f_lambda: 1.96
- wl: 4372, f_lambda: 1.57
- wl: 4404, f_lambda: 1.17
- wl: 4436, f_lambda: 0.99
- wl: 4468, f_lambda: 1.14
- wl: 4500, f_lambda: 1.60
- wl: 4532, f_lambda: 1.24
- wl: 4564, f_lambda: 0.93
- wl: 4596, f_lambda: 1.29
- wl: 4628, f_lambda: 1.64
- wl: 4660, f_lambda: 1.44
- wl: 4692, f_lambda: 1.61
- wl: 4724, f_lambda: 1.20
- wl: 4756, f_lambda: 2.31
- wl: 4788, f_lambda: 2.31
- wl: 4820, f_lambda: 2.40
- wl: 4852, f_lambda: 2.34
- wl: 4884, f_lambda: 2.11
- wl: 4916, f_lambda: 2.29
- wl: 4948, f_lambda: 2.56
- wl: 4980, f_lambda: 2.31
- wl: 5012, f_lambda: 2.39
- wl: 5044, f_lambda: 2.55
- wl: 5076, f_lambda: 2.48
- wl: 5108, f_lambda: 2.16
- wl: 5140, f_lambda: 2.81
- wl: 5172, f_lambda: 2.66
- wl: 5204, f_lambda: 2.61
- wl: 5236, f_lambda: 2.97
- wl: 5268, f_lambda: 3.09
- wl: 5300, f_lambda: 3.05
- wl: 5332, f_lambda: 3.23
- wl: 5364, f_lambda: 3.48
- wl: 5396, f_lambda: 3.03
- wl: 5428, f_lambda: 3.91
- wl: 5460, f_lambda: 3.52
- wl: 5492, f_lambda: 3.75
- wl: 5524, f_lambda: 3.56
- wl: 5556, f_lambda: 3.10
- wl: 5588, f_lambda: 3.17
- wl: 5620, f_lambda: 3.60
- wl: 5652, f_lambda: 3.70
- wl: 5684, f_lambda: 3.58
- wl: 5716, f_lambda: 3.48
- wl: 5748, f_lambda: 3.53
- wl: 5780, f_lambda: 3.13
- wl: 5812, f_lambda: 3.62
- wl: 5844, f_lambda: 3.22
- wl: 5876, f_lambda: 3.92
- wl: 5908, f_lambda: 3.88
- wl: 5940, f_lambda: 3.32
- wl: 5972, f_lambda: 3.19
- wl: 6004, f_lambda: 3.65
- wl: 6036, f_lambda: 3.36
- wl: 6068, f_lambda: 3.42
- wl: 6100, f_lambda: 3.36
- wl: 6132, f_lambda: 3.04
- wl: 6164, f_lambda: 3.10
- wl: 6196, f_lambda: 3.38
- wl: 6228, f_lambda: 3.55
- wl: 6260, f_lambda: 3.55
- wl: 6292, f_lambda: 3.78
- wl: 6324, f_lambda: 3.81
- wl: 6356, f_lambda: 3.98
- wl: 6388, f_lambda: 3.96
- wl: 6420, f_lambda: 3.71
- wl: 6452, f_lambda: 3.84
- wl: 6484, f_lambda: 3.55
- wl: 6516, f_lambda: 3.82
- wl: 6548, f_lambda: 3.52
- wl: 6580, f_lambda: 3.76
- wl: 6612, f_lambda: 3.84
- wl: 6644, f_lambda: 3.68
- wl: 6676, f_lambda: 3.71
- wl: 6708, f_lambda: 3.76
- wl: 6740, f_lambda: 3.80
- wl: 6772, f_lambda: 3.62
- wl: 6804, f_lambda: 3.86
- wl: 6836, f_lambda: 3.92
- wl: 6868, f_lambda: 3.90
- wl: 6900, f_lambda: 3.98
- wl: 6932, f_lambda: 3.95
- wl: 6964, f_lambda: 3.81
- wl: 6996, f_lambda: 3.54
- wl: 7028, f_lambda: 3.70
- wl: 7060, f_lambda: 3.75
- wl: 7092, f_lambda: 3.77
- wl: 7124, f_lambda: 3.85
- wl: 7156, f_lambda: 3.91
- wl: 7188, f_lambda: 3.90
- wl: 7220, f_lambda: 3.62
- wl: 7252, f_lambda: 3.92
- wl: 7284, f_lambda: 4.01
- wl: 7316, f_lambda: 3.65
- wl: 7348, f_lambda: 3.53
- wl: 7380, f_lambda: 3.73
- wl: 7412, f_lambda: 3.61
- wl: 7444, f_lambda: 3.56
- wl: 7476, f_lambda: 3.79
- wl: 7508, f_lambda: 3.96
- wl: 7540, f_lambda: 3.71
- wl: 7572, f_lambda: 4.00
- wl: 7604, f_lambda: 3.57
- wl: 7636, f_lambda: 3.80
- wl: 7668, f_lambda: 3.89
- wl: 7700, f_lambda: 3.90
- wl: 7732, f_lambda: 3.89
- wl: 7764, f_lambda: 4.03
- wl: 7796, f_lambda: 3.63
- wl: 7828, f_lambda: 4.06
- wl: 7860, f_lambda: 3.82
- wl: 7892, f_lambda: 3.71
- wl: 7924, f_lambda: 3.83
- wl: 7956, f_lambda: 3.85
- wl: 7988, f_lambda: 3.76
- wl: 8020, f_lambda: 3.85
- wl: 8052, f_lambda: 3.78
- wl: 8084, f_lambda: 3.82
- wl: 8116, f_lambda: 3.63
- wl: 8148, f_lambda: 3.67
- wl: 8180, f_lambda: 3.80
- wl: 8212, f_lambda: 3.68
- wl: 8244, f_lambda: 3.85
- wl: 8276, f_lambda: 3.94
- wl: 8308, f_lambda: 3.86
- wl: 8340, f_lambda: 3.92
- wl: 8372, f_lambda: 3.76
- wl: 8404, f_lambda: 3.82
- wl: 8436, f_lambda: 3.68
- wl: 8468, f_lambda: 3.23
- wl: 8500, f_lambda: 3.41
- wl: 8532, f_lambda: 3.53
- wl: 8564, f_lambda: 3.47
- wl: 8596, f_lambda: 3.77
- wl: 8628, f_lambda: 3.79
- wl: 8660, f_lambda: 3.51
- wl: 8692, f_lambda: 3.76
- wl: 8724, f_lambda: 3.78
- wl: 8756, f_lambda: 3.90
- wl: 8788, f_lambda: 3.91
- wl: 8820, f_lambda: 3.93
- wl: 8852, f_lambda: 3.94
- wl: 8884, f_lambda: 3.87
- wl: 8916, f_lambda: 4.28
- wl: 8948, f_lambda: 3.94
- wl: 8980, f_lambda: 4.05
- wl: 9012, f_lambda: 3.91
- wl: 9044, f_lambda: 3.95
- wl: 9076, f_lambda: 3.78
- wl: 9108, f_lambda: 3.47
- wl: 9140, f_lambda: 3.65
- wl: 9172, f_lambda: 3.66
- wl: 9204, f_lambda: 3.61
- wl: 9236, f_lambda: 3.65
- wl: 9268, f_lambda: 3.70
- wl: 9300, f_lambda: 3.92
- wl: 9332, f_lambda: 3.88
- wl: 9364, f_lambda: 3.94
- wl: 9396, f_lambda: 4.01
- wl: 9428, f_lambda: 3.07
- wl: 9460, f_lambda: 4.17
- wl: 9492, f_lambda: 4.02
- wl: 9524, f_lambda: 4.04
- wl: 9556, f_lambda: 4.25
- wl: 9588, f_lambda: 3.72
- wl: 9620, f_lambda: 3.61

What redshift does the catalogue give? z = 0.188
